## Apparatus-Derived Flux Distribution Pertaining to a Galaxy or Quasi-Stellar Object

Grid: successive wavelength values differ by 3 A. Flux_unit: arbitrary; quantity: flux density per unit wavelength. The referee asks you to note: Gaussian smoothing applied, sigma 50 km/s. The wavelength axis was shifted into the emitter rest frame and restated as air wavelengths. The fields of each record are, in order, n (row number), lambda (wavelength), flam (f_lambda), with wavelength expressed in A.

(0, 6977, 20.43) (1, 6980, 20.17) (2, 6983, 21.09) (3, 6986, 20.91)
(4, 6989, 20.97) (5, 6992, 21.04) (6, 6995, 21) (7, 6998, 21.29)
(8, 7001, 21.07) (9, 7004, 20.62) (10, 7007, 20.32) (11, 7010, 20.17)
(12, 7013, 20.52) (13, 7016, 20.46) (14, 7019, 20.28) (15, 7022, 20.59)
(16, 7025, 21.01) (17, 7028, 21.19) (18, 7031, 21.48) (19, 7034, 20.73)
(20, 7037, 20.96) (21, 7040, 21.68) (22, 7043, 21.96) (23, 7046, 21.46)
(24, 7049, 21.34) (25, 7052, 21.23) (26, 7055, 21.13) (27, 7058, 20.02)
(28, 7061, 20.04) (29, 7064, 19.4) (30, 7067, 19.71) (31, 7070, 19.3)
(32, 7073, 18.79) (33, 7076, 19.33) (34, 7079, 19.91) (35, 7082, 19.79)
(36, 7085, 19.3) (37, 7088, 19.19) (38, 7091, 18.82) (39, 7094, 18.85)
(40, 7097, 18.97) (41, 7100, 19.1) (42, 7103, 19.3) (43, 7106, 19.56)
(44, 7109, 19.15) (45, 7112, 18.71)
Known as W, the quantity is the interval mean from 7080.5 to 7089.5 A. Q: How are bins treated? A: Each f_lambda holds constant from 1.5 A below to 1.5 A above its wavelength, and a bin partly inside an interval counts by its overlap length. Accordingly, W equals 19.4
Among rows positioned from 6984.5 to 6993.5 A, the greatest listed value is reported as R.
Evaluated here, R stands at 21.04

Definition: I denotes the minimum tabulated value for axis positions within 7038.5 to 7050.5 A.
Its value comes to 21.34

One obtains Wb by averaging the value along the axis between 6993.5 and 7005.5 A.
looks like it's 21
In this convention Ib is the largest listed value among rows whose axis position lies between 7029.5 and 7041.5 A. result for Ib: 21.68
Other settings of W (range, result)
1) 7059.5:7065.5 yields 19.7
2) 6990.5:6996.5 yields 21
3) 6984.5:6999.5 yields 21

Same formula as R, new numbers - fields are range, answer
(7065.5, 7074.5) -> 19.71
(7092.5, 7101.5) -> 19.1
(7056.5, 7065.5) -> 20.04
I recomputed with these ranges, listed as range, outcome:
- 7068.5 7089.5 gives 18.79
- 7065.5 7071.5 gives 19.3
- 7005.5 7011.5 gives 20.17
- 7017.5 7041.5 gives 20.28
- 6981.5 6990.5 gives 20.91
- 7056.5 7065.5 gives 19.4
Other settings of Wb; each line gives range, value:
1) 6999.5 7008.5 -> 20.7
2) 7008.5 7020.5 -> 20.4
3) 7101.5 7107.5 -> 19.4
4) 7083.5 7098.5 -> 19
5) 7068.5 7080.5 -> 19.3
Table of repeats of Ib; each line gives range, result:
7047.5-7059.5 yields 21.34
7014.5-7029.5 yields 21.19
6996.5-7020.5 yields 21.29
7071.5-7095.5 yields 19.91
